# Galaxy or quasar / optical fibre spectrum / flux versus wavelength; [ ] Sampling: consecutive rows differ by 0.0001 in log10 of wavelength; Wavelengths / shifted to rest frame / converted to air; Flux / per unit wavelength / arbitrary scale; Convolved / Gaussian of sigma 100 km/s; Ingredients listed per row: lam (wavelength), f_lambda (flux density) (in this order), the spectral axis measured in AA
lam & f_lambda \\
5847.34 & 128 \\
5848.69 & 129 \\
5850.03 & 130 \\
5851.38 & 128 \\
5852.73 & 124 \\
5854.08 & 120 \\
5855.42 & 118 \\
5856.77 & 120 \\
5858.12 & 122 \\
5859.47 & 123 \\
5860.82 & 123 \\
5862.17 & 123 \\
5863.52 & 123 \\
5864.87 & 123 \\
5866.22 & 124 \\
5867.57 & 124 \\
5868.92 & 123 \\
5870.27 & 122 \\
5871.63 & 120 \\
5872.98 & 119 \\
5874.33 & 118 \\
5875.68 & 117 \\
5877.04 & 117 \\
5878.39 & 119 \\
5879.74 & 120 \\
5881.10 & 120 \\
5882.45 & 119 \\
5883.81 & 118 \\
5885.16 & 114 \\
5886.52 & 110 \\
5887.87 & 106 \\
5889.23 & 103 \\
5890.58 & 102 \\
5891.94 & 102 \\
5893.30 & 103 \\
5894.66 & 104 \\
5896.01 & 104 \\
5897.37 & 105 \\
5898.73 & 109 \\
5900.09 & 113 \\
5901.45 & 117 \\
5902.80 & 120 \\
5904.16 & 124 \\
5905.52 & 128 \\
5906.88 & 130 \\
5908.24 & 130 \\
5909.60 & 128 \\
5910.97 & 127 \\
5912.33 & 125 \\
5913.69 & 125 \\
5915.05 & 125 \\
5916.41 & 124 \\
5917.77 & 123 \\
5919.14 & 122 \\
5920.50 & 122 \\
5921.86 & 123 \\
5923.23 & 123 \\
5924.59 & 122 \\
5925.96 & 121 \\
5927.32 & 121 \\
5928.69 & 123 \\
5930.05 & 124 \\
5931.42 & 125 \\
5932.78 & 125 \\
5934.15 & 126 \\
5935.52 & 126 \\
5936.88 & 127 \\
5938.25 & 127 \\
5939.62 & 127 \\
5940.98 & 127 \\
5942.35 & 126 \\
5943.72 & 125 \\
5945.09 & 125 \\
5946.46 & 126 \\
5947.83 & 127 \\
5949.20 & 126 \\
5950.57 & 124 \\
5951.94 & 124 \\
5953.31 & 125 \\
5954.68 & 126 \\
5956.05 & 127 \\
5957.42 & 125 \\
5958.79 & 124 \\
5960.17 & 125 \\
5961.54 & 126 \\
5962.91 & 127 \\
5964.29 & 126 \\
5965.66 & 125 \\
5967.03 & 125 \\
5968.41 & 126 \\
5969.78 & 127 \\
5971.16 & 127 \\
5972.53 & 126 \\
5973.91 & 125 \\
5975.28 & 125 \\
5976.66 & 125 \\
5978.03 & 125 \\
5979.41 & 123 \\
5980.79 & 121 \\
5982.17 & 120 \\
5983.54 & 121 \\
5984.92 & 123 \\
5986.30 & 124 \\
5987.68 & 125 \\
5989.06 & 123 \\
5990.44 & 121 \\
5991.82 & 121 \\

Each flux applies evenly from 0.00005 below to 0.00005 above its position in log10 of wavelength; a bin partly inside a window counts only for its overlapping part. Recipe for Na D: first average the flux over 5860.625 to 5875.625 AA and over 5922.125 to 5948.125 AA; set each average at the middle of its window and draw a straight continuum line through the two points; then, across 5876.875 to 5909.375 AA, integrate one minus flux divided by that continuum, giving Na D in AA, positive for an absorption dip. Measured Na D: 2.3 AA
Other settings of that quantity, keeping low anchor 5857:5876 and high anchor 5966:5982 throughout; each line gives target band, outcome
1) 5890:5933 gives 1.3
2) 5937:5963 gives -0.3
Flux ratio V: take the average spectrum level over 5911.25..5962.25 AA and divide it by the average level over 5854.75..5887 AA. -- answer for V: 1.04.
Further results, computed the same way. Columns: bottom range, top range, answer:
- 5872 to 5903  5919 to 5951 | 1.11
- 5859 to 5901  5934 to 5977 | 1.09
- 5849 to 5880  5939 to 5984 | 1.03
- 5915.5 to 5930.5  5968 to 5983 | 1.02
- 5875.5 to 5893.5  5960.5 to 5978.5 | 1.12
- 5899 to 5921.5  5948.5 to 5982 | 1.01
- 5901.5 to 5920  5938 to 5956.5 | 1.01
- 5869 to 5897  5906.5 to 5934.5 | 1.10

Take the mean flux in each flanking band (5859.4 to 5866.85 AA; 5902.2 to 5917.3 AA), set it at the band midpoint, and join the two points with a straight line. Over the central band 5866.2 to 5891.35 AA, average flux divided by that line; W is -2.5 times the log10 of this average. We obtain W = 0.070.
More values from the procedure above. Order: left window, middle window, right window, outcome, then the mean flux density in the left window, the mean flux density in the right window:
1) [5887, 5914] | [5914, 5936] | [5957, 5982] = -0.04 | 115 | 125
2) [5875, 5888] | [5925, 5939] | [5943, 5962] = -0.01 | 116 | 125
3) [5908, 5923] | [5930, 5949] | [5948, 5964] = -0.01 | 125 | 125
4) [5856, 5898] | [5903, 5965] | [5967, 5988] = -0.04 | 116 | 124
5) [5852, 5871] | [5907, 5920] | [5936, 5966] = -0.01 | 122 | 126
